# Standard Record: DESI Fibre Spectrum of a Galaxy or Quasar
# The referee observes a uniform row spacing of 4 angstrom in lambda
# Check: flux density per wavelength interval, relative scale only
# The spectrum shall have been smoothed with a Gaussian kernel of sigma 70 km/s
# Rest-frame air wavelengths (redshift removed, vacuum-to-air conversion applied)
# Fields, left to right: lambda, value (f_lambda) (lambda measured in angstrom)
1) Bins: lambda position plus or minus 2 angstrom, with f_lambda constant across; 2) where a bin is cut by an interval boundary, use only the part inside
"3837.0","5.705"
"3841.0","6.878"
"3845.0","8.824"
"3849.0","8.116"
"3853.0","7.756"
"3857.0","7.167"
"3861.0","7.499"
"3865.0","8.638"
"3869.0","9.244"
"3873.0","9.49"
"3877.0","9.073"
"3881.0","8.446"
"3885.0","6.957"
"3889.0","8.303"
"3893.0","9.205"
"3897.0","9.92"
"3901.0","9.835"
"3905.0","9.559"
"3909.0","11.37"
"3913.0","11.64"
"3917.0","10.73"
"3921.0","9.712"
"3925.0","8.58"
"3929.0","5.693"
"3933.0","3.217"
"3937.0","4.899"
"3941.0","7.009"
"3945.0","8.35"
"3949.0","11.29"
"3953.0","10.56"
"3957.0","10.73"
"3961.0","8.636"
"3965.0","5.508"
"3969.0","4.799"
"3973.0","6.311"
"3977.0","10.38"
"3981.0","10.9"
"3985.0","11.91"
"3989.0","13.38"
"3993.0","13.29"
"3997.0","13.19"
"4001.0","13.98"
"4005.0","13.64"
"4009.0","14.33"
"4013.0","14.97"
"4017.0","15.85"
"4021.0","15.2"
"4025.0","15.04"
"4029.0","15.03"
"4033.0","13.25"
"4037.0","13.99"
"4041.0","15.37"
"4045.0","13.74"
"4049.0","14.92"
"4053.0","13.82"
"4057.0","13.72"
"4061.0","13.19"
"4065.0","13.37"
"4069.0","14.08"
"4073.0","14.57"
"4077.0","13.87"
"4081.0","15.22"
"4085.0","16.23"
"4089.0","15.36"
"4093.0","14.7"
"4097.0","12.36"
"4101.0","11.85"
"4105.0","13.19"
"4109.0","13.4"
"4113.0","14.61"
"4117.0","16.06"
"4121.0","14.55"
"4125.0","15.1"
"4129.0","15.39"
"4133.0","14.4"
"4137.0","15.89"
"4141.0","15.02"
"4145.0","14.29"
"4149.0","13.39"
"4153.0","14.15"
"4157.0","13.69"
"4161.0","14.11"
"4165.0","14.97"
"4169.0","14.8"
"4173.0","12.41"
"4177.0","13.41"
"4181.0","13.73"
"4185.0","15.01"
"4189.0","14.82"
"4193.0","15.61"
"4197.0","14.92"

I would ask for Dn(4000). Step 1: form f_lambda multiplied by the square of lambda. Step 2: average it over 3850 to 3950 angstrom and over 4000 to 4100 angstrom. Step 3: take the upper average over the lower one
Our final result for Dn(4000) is 1.8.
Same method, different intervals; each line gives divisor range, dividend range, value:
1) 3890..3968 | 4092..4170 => 1.82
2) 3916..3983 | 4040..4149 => 1.92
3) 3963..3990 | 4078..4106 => 1.69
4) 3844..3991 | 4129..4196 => 1.86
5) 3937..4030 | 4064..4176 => 1.35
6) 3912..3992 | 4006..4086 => 1.73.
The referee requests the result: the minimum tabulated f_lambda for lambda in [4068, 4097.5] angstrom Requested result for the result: 12.36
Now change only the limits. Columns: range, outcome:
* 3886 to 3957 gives 3.217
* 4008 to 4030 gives 14.33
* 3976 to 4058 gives 10.38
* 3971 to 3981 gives 6.311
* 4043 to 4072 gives 13.19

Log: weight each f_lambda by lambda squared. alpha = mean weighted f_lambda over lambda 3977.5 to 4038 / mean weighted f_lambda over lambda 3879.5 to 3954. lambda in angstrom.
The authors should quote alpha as 1.66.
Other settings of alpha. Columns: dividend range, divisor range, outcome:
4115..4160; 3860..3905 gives 1.89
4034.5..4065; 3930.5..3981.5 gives 1.89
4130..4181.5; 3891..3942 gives 1.86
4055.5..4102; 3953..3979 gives 1.88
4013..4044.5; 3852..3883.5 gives 1.91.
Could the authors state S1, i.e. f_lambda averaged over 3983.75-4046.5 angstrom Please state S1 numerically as 14.2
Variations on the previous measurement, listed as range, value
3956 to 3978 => 7.47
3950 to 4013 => 10.9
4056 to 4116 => 14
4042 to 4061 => 14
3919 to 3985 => 8.03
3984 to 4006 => 13.3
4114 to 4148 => 15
